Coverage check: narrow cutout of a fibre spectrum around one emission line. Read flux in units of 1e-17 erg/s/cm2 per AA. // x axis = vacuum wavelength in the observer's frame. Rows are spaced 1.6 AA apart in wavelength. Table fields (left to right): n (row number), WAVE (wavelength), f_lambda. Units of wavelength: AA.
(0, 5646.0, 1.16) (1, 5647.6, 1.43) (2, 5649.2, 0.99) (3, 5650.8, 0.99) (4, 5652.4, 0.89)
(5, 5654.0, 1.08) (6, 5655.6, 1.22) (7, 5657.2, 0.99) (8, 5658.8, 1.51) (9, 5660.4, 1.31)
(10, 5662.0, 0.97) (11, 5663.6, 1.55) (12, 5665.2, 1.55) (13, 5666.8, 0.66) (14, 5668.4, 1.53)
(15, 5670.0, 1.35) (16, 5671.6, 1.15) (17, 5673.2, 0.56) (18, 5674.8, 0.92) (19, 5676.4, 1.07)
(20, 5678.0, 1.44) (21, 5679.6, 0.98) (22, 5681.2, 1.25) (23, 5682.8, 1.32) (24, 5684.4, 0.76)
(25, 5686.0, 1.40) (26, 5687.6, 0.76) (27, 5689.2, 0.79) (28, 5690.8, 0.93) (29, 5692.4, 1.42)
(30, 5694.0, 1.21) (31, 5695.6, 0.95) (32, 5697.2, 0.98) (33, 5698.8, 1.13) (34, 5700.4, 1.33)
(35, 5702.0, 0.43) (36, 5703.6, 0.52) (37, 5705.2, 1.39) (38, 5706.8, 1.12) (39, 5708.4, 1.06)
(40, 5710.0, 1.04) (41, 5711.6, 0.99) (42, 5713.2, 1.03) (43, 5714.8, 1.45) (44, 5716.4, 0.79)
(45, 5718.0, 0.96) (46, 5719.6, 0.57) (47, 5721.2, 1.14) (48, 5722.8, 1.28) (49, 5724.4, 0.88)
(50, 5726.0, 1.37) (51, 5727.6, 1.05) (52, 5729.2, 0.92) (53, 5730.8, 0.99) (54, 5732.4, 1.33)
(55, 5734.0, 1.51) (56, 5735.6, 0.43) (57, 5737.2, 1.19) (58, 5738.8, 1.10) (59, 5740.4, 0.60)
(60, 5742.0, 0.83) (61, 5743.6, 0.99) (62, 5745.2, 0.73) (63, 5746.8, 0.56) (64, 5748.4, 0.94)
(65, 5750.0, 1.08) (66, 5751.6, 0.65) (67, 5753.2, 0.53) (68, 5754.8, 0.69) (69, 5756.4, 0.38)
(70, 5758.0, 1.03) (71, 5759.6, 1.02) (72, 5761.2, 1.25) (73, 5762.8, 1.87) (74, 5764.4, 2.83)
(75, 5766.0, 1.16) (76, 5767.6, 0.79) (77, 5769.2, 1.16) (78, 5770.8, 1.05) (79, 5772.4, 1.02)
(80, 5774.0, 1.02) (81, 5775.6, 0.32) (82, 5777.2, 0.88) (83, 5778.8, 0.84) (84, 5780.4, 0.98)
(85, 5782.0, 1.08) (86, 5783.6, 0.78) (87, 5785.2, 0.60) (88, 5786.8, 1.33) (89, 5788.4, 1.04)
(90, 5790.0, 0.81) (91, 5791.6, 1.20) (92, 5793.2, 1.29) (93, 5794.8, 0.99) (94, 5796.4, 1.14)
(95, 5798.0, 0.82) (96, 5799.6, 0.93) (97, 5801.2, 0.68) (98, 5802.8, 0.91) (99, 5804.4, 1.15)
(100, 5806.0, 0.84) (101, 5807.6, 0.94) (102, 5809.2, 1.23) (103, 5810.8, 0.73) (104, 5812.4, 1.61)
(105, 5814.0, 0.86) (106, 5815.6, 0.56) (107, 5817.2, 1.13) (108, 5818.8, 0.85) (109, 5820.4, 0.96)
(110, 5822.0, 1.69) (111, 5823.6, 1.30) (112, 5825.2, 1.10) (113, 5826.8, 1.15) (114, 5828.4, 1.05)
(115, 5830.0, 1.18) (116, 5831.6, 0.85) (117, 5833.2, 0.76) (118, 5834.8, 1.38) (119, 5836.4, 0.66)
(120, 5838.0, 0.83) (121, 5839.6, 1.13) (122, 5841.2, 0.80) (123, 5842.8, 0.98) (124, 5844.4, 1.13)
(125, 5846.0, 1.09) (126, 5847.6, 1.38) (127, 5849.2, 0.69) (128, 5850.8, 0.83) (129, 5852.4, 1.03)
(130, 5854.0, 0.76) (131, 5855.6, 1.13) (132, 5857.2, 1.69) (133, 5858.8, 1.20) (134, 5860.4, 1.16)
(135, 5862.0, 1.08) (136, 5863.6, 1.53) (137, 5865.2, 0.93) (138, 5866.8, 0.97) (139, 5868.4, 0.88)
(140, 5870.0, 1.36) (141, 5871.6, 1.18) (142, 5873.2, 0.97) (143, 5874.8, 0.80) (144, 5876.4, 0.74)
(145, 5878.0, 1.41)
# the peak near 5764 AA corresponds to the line Hbeta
